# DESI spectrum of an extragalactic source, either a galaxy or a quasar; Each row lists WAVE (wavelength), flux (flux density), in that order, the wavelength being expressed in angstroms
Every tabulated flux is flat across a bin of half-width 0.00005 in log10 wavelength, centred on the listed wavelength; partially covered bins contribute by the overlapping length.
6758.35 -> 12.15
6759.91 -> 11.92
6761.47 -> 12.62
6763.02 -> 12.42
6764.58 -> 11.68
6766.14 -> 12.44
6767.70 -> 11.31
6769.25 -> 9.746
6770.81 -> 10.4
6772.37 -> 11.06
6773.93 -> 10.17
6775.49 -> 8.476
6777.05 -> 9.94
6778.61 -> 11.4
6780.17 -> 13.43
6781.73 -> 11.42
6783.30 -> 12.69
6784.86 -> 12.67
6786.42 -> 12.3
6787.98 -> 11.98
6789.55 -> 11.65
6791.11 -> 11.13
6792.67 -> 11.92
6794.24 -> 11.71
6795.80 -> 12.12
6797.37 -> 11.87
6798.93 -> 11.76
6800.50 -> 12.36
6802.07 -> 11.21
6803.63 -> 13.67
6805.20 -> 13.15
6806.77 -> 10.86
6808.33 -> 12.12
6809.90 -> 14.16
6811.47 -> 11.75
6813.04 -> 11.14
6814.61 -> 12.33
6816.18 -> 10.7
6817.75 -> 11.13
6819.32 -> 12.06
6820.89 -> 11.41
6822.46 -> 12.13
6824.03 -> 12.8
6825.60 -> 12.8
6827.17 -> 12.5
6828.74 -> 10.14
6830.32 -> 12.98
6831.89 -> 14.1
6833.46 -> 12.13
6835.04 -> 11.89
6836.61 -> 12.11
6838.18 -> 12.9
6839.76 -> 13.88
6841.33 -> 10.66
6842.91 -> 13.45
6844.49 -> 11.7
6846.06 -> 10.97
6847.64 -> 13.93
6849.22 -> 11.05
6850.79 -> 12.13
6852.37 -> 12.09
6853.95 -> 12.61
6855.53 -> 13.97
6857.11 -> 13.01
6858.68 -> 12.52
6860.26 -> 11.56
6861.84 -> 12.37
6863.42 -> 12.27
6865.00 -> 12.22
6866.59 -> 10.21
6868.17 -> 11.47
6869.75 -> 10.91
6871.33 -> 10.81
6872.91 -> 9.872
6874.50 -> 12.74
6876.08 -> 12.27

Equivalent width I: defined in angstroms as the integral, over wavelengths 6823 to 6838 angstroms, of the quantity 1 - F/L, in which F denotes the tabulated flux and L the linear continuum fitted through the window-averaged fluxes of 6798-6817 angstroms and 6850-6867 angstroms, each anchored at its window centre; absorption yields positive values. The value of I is -0.3 angstroms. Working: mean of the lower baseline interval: 12.1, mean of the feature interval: 12.4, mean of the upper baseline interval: 12.3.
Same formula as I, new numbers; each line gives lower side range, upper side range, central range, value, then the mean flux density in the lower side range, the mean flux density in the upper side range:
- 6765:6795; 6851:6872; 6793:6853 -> -2.3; 11.4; 12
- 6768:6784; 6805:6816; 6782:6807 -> -1.2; 10.9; 12.1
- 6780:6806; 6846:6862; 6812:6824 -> 0.6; 12.1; 12.4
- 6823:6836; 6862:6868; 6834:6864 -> -1.0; 12.4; 11.6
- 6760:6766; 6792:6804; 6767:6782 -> 1.8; 12.2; 12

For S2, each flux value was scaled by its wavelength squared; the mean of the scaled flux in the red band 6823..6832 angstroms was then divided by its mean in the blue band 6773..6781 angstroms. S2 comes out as 1.2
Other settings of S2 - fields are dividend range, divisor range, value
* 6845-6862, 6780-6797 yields 1.05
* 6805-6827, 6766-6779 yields 1.17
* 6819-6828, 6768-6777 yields 1.24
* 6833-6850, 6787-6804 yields 1.04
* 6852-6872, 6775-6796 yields 1.05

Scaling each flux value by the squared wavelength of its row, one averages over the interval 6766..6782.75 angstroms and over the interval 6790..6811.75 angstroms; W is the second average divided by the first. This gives 1.13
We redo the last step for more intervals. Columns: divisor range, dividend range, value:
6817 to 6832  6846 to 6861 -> 1.04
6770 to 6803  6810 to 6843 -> 1.07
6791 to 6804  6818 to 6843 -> 1.04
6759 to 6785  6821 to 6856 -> 1.11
